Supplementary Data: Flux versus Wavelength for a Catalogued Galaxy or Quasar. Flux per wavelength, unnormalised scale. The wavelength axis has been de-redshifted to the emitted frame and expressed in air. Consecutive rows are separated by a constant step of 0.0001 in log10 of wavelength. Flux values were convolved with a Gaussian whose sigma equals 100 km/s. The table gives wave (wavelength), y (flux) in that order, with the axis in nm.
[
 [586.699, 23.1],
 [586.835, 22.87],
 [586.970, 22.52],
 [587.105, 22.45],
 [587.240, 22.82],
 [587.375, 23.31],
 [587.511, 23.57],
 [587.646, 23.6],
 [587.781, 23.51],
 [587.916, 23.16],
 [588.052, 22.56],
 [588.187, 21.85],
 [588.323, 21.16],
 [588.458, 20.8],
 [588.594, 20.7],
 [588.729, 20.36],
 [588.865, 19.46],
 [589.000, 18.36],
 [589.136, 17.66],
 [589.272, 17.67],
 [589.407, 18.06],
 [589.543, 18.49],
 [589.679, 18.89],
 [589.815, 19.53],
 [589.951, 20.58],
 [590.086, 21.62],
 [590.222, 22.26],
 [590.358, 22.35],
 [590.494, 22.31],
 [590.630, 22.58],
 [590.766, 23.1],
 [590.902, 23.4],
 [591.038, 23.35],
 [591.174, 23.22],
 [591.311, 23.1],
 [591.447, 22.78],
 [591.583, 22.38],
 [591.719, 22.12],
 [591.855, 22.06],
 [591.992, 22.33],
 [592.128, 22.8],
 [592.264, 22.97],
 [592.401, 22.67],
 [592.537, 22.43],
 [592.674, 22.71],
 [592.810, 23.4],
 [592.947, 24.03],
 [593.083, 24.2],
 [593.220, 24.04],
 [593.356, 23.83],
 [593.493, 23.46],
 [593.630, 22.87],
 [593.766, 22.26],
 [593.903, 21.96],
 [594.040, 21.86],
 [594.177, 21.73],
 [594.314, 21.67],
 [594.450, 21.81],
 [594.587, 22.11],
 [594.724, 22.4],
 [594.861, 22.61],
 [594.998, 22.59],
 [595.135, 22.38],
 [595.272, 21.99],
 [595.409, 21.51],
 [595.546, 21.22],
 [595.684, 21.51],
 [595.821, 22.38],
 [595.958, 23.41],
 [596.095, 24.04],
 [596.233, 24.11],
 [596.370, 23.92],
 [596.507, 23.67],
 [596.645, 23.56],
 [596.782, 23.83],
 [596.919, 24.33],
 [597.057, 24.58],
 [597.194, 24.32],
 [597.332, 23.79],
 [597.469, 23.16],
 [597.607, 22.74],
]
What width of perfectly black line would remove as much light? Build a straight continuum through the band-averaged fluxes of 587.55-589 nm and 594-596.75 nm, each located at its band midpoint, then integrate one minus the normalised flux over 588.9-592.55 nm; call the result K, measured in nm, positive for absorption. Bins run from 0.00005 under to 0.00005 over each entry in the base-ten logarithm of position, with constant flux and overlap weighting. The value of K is 0.09 nm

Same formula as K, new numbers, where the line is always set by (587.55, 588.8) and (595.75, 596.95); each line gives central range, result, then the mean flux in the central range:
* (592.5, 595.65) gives 0.09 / 22.6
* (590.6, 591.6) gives -0.02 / 23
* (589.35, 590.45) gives 0.10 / 20.3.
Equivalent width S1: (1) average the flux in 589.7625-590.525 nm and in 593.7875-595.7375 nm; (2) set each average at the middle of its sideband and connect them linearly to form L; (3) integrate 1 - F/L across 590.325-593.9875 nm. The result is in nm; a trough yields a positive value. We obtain -0.21 nm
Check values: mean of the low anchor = 21.5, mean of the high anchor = 22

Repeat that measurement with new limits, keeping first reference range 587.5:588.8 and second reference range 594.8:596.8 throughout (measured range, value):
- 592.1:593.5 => -0.05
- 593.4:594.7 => 0.02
